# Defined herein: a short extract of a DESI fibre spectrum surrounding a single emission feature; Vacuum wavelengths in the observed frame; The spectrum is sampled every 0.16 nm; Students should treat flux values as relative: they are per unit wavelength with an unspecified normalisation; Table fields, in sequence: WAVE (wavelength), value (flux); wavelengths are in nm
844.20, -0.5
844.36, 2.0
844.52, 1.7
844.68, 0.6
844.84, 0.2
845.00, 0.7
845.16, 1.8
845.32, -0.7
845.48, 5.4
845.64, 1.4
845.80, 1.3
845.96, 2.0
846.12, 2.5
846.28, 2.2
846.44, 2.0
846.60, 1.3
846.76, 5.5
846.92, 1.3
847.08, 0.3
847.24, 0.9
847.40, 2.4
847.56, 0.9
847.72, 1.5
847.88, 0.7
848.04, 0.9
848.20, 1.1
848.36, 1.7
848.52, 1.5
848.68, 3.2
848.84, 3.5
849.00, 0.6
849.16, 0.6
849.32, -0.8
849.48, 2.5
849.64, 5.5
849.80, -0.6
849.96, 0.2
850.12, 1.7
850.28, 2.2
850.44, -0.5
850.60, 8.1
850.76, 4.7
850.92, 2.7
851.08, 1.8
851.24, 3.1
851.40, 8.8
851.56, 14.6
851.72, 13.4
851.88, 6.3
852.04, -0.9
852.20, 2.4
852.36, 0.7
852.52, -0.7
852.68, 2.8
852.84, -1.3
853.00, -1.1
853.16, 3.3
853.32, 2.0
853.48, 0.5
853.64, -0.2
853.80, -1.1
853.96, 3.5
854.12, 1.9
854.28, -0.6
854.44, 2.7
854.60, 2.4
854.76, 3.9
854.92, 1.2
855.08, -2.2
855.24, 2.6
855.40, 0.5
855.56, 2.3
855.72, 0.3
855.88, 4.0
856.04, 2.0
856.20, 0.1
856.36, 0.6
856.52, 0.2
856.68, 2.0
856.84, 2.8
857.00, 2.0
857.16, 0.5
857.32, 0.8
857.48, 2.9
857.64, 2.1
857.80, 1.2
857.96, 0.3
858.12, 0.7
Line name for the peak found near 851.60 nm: H-beta 4861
